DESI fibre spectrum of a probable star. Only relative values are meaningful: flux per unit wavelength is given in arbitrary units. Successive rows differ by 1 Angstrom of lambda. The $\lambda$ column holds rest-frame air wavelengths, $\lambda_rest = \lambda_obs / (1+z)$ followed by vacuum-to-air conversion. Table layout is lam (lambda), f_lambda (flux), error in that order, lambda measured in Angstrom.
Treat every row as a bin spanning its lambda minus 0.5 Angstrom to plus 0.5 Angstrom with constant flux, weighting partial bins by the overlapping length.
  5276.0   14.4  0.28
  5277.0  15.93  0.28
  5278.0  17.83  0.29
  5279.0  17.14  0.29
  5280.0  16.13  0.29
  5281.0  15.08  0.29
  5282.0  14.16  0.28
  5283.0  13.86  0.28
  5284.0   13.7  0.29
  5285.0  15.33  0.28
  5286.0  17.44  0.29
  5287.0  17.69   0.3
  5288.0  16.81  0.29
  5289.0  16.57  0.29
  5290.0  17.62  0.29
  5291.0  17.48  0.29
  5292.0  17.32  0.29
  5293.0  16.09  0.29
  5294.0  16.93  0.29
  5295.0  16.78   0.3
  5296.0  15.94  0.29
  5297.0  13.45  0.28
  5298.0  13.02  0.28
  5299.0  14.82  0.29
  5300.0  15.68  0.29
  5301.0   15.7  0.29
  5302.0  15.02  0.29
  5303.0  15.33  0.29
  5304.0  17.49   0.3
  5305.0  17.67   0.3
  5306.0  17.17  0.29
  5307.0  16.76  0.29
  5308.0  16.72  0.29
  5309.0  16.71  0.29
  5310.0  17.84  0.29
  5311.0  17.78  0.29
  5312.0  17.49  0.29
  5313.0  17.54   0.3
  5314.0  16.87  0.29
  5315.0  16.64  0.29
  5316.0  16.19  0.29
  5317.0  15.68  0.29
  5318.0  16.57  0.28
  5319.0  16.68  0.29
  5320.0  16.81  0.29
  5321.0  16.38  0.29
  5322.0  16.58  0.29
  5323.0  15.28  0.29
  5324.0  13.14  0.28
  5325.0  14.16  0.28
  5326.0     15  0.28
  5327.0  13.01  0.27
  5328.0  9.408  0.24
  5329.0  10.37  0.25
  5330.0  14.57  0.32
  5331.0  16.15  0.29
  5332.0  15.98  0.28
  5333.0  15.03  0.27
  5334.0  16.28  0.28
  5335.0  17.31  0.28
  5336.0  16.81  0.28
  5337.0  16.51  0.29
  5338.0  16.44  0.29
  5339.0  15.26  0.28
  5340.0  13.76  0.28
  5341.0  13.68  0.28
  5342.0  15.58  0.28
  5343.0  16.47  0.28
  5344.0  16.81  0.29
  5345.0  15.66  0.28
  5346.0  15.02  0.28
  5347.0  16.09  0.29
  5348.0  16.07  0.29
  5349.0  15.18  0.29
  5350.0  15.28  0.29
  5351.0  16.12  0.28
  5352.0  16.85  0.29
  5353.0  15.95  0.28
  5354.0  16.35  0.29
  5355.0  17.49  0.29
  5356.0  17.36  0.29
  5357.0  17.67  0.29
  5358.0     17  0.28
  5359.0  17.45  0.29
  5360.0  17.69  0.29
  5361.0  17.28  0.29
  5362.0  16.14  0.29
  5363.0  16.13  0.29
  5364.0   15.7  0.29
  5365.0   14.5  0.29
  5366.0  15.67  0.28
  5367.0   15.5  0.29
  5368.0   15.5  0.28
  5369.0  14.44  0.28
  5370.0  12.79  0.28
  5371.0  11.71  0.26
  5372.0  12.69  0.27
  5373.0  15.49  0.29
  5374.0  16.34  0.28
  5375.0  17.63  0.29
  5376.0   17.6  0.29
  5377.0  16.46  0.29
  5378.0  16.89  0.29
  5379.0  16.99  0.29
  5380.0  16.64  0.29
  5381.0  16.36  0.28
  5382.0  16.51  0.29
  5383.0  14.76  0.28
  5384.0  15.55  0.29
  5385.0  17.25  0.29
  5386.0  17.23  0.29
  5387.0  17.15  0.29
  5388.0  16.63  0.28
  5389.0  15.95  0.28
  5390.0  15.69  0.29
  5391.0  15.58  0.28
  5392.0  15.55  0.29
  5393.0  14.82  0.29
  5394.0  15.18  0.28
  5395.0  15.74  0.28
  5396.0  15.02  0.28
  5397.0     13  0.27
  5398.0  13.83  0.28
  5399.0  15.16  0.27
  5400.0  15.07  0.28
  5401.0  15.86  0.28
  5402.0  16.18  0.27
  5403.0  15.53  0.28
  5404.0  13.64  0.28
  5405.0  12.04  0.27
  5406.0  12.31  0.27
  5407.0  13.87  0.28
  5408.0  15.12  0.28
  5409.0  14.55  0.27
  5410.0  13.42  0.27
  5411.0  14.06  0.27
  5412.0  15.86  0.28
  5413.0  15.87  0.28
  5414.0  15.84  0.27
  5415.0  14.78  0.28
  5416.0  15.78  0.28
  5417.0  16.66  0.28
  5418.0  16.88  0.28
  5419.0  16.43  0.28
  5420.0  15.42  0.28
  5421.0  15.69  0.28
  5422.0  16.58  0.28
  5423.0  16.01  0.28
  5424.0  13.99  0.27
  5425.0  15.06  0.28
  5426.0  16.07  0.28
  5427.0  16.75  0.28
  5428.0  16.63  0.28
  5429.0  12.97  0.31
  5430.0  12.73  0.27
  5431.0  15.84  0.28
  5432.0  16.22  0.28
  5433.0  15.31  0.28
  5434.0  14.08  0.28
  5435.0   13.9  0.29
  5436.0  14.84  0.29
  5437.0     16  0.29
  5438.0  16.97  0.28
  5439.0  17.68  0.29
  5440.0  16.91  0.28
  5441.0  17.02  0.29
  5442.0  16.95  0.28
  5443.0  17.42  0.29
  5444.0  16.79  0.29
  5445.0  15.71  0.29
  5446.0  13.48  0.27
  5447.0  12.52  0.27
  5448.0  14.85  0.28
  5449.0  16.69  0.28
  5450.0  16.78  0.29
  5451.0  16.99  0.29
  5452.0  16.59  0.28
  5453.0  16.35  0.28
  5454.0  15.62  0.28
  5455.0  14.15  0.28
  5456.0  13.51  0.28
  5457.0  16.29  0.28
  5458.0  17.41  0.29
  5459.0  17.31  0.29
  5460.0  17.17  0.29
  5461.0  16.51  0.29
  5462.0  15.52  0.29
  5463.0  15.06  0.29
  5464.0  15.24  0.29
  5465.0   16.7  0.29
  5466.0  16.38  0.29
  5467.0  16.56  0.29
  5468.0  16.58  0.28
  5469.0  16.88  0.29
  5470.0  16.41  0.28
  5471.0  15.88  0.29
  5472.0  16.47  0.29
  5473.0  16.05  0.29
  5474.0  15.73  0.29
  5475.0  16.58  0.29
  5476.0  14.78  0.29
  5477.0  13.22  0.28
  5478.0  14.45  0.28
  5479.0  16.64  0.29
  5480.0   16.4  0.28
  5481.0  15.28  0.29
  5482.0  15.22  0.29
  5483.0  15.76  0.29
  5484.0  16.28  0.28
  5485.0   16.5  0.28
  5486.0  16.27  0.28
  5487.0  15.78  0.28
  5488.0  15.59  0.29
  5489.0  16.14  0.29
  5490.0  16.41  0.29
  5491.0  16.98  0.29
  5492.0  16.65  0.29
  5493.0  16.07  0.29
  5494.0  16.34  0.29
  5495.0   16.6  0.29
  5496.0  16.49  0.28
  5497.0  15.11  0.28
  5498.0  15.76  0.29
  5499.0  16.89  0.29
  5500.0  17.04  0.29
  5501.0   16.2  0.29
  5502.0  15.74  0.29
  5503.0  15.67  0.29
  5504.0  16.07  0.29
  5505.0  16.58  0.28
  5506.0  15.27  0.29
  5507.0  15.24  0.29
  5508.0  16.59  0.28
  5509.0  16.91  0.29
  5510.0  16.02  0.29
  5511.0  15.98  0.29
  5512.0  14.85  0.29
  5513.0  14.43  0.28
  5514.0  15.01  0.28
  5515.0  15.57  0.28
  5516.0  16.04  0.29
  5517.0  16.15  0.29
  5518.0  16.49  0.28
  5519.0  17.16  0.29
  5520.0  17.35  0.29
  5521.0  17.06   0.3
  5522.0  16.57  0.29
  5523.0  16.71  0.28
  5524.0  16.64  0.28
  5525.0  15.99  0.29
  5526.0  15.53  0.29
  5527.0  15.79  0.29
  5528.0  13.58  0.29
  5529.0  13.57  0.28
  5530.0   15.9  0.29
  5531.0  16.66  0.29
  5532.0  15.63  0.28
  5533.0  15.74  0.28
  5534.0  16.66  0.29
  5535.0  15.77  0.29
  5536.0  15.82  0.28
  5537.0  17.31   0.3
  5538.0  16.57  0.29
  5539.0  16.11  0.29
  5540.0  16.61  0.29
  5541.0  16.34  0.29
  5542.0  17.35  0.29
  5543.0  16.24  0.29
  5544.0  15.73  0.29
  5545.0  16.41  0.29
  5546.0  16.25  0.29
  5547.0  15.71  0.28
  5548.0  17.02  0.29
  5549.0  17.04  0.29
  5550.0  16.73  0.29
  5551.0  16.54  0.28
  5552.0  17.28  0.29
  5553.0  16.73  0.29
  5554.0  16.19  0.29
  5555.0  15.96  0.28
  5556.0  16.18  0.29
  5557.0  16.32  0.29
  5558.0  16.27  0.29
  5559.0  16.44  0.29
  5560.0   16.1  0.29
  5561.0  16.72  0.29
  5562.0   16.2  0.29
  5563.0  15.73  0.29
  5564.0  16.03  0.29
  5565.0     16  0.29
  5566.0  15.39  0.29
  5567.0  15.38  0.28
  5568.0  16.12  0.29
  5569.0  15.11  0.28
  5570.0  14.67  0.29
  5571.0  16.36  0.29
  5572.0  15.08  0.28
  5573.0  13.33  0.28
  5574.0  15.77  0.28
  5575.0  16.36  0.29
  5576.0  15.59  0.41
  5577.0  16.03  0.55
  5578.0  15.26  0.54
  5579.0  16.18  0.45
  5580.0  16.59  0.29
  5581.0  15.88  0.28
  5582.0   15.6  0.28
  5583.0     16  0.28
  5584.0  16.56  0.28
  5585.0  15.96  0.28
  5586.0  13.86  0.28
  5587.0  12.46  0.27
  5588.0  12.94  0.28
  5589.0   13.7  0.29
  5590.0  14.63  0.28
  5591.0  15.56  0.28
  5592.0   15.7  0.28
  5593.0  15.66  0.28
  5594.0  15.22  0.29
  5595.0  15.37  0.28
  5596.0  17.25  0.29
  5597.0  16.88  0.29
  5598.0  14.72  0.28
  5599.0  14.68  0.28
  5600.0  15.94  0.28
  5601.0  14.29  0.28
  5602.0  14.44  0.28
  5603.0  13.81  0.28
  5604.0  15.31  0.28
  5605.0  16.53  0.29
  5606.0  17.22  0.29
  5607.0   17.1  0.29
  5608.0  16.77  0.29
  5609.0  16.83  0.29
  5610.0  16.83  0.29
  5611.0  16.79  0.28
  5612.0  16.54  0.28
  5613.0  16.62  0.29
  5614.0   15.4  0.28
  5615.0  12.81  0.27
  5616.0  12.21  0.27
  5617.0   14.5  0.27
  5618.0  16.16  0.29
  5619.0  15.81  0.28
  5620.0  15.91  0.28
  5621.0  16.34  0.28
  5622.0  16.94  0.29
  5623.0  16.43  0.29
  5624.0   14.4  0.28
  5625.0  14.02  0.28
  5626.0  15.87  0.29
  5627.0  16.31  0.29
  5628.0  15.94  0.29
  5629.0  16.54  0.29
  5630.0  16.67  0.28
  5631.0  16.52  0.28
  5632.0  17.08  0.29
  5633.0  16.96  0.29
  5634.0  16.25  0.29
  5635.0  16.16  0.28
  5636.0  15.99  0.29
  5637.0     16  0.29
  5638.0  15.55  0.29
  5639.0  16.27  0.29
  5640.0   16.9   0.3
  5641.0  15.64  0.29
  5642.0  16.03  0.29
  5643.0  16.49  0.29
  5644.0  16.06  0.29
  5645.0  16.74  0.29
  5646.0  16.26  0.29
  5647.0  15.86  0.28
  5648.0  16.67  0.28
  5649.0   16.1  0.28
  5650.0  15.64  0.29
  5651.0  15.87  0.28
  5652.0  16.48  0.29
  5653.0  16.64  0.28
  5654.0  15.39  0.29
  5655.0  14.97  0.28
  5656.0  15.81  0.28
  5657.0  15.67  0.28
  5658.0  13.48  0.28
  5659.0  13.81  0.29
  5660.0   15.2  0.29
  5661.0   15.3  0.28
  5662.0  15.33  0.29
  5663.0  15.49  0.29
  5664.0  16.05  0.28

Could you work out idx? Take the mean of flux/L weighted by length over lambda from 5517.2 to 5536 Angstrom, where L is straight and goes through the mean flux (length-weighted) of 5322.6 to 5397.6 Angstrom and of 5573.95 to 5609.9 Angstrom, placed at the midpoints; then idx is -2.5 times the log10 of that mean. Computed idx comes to -0.034 mag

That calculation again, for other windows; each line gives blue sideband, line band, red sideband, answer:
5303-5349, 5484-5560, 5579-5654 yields -0.03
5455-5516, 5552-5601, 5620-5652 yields 0.03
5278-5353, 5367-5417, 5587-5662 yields 0.04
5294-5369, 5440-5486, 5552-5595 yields -0.02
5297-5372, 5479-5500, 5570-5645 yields -0.03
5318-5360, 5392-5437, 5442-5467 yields 0.06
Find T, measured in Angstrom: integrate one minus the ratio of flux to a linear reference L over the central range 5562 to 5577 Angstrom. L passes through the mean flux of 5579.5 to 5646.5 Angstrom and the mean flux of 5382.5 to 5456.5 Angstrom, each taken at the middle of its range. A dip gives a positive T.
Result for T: 0.11 Angstrom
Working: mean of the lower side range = 15.4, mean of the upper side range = 15.7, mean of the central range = 15.5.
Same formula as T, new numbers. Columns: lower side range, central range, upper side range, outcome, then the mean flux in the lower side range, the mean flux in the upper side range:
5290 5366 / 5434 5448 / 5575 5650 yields 0.1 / 15.9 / 15.7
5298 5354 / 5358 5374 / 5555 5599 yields 0.4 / 15.8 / 15.6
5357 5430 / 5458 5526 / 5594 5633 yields -2.0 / 15.5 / 15.8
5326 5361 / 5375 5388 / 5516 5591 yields -0.8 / 15.7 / 15.9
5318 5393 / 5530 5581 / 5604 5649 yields -0.4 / 15.7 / 16.1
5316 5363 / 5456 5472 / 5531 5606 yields -0.6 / 15.7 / 15.8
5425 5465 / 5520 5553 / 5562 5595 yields -1.6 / 15.8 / 15.3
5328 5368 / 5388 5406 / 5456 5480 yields 1.1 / 15.8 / 16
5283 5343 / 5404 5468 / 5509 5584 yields 1.5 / 15.8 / 16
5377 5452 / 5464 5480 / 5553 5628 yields -0.4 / 15.5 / 15.6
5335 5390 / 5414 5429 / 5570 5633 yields 0.1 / 16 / 15.6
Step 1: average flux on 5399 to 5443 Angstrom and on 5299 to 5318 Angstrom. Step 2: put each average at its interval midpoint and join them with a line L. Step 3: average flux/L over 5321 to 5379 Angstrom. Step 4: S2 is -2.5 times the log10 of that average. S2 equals 0.041 mag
